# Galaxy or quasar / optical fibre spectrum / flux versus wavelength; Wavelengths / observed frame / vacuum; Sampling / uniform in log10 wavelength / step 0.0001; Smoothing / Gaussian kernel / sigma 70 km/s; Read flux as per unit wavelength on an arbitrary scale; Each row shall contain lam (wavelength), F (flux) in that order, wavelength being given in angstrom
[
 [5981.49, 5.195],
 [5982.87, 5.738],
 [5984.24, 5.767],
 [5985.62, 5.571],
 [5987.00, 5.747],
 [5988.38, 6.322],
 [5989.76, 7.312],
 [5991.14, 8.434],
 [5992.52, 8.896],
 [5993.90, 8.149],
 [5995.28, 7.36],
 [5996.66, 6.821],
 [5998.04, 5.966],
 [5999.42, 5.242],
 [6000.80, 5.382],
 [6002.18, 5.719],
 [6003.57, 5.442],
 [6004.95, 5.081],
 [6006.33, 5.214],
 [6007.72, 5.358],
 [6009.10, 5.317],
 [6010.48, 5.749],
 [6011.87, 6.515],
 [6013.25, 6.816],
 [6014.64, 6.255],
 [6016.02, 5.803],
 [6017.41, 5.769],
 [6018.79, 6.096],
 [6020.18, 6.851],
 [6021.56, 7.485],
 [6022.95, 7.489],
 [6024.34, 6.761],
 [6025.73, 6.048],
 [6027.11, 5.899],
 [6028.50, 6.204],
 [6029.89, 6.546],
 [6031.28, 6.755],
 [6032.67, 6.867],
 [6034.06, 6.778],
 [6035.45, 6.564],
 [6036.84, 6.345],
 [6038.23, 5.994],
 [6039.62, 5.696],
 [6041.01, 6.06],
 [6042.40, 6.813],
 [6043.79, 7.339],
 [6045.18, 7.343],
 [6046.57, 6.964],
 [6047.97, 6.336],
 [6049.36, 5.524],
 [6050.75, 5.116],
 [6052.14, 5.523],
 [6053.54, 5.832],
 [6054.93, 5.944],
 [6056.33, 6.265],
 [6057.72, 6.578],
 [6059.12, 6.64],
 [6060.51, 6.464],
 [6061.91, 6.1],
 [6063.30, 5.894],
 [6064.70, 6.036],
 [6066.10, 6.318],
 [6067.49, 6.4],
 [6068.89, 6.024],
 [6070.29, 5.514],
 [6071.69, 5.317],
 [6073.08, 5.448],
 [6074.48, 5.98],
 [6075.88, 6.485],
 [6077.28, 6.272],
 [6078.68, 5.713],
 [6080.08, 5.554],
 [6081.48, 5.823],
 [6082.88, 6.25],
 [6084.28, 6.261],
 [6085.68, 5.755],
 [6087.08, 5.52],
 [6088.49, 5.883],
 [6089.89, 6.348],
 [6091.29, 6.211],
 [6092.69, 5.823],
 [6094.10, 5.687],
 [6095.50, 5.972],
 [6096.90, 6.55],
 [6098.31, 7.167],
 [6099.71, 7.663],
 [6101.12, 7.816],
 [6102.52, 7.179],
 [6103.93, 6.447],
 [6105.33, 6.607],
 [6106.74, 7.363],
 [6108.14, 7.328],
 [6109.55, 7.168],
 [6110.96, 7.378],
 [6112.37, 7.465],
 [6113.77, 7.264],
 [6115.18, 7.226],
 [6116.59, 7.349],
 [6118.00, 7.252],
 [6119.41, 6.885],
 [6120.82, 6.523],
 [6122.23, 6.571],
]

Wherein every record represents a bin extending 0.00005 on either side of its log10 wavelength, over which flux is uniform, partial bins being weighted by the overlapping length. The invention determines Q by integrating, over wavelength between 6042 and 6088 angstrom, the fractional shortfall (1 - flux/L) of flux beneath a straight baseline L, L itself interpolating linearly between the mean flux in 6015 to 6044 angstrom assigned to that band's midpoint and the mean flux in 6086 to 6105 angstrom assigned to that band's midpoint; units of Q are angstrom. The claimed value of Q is 2.7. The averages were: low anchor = 6.47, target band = 6.1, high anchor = 6.47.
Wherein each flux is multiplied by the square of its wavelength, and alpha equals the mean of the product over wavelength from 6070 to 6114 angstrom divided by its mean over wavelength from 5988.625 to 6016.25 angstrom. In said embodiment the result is 1.0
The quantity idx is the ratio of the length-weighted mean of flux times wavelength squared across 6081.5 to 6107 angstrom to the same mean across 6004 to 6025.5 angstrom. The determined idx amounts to 1.07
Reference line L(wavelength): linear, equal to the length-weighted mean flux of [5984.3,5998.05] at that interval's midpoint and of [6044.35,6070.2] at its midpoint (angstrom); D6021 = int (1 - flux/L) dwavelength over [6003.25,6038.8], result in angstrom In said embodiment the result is 2.16 angstrom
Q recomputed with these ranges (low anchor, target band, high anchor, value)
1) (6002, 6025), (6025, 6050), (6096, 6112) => -0.27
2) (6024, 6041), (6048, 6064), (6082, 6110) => 1.04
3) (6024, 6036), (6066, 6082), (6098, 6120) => 2.33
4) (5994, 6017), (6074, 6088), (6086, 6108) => 1.06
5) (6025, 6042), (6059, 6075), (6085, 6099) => 0.52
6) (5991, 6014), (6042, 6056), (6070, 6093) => -0.48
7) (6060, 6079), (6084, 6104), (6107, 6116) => 1.04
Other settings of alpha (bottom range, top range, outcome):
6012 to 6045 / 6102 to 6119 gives 1.13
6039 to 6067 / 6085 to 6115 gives 1.09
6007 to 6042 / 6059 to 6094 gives 0.96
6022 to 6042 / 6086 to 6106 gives 1.03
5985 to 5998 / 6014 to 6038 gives 0.92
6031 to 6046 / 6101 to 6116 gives 1.11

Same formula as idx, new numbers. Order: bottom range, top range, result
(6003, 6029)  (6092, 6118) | 1.17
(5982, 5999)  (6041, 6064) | 0.94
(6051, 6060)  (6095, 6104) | 1.17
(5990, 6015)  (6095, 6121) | 1.16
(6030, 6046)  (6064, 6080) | 0.91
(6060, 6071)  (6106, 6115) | 1.22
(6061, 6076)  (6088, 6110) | 1.14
